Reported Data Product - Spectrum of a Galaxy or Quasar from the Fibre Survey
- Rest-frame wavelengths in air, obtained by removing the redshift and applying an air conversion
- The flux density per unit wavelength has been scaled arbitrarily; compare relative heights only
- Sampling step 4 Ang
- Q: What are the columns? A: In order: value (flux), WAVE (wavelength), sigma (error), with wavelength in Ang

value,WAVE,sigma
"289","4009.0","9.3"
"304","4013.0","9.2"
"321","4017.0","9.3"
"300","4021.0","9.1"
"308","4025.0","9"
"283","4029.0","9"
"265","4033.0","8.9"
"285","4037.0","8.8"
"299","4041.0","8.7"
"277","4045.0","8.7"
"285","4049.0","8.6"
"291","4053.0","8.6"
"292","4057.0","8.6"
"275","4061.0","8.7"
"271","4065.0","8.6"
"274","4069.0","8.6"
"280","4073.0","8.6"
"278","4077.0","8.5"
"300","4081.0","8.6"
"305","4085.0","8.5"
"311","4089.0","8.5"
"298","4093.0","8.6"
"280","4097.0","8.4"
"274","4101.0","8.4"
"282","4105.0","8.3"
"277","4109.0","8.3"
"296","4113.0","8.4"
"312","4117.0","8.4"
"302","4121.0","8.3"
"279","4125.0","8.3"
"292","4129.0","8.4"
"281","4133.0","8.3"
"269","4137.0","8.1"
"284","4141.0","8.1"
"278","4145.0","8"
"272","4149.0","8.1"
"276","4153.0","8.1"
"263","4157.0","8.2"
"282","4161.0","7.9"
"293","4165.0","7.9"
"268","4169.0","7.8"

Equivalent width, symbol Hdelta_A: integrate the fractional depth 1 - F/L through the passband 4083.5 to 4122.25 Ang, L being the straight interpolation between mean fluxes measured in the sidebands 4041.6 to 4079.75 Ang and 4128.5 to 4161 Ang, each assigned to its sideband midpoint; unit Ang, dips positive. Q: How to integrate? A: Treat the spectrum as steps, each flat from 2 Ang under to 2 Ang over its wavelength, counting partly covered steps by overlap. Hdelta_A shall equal -2.0 Ang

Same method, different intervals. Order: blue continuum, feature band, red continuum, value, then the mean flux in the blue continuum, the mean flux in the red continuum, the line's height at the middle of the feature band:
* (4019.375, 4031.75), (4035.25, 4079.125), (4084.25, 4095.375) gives 2.5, 295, 304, 299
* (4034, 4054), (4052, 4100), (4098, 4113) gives -0.8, 286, 280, 283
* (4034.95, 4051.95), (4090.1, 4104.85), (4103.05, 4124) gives 0.3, 287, 293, 292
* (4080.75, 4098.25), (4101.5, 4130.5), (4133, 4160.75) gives -0.3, 299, 275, 288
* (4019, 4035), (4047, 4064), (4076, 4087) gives 0.4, 289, 296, 293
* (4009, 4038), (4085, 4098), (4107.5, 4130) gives -0.2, 295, 293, 294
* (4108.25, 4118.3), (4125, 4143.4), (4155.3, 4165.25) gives 0.4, 296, 277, 288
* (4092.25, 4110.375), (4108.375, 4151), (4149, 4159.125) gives -1.6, 281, 270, 275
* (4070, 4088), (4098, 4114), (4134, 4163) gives 0.2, 291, 275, 285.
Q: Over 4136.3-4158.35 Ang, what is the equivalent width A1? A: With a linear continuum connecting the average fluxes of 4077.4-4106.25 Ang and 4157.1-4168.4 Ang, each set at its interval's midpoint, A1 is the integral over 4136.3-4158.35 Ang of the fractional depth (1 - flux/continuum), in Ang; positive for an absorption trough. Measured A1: 0.7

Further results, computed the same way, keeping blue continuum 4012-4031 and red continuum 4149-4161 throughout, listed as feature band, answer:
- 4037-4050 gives 0.49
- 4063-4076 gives 0.74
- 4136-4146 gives -0.09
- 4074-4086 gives -0.12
